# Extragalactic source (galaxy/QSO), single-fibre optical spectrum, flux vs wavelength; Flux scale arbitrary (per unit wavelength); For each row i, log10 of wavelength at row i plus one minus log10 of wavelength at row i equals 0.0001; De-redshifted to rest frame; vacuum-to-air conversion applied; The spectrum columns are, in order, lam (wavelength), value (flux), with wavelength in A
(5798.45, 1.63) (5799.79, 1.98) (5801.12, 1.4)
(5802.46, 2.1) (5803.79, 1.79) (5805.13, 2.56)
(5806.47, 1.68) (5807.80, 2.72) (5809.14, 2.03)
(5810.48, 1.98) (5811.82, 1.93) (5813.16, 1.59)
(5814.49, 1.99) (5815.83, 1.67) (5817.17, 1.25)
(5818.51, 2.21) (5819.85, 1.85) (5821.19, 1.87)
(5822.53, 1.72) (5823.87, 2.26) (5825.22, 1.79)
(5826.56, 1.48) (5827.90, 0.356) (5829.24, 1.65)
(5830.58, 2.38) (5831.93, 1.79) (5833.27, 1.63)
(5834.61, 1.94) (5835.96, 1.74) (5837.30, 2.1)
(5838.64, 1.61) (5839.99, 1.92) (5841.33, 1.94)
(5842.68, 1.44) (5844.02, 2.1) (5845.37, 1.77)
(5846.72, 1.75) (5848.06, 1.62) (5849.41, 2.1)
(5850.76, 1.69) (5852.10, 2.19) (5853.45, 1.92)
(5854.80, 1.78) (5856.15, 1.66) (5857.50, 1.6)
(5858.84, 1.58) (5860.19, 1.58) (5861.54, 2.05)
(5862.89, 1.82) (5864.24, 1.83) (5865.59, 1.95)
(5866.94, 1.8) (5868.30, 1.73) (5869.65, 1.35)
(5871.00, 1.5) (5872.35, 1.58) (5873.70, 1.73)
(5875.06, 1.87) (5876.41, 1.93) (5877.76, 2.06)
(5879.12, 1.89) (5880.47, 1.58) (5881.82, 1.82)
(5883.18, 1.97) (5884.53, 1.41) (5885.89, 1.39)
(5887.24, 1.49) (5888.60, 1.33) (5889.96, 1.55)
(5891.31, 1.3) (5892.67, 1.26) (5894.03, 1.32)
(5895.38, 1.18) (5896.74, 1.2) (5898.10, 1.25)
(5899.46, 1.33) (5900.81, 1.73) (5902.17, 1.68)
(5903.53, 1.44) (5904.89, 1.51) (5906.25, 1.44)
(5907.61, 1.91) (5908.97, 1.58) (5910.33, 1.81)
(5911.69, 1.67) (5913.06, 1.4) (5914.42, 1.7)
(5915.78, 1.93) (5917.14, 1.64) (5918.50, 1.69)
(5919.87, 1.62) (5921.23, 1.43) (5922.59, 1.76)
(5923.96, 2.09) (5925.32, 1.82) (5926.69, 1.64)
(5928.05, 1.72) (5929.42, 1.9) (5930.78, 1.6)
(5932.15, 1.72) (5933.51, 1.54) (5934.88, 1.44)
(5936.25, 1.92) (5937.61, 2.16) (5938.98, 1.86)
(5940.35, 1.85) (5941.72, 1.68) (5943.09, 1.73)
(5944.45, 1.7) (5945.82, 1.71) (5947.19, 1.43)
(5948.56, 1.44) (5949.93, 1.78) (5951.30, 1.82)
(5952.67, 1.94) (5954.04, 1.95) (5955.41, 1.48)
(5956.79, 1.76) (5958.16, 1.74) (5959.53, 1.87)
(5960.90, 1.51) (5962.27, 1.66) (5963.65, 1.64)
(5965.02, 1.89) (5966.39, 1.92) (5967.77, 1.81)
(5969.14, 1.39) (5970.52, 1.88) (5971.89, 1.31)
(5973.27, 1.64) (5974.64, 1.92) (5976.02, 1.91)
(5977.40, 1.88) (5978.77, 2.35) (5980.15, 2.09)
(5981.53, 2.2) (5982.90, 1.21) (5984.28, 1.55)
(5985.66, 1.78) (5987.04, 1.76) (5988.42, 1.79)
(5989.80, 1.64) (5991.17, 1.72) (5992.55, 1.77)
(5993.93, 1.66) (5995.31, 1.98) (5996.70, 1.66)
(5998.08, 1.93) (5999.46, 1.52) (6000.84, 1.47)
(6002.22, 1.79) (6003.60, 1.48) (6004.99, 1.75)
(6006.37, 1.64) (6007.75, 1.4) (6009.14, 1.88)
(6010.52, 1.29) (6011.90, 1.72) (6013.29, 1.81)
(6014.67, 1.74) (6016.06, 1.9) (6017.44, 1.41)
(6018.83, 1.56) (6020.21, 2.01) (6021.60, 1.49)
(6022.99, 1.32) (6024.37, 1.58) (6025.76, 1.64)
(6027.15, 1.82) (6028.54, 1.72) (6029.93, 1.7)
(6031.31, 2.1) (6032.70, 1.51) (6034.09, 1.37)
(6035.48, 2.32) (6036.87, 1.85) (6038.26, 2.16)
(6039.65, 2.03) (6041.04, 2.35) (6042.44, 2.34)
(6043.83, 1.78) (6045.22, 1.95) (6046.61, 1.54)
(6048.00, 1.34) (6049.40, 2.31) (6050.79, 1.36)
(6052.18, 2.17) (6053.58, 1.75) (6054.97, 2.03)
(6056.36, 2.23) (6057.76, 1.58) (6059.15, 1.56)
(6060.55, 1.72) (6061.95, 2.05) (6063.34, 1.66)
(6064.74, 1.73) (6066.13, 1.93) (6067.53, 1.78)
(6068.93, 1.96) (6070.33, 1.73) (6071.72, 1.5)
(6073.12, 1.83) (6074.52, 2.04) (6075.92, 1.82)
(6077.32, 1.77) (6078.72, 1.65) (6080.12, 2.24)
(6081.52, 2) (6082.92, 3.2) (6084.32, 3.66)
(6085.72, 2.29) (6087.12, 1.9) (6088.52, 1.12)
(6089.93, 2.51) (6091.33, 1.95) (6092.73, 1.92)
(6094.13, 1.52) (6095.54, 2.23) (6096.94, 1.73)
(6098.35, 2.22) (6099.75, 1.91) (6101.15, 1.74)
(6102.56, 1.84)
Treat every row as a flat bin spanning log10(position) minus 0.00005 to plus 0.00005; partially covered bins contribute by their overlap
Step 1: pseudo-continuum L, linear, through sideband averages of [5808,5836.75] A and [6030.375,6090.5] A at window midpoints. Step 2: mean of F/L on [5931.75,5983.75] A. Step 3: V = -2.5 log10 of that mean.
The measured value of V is 0.072 mag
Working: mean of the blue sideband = 1.78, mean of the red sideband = 1.94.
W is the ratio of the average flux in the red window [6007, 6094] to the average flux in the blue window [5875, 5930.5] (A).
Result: 1.15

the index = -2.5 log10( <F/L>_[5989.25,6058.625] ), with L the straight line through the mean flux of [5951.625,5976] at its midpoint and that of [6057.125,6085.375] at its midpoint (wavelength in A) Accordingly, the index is 0.06 mag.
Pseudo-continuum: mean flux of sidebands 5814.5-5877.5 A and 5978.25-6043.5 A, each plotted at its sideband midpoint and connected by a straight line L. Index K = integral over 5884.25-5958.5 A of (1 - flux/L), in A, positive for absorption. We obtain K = 5.8 A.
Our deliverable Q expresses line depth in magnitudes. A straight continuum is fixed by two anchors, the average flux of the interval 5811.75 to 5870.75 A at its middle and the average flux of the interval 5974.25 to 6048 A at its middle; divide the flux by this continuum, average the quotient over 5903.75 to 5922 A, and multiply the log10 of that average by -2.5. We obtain 0.08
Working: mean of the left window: 1.77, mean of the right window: 1.76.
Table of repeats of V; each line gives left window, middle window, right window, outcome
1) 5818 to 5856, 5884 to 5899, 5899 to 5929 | 0.27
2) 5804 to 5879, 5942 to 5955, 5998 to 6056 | 0.04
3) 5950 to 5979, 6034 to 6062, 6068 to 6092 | 0.04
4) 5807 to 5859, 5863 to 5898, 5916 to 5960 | 0.12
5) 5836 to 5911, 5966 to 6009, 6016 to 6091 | 0.04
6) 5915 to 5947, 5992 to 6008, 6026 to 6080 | 0.08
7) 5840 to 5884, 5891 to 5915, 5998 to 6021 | 0.18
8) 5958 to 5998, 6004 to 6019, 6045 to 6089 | 0.11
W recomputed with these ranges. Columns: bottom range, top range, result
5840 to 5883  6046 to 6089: 1.08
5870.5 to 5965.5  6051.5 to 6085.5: 1.20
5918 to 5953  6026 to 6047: 1.10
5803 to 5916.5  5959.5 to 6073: 1.03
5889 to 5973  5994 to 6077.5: 1.07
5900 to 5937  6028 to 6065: 1.11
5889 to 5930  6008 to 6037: 1.07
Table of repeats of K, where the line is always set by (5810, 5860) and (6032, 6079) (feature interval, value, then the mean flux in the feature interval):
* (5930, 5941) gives 0.3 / 1.76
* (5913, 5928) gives 0.7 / 1.72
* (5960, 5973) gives 1.1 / 1.67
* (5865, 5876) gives 0.6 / 1.69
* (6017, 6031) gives 1.5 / 1.64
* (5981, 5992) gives 0.7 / 1.7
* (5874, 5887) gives 0.2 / 1.76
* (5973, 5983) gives -0.7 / 1.95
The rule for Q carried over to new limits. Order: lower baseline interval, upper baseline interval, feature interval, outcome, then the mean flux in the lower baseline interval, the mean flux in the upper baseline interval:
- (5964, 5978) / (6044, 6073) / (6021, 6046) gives -0.03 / 1.75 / 1.79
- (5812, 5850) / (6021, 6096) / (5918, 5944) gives 0.05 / 1.77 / 1.9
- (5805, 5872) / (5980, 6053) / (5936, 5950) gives 0.02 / 1.8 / 1.75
